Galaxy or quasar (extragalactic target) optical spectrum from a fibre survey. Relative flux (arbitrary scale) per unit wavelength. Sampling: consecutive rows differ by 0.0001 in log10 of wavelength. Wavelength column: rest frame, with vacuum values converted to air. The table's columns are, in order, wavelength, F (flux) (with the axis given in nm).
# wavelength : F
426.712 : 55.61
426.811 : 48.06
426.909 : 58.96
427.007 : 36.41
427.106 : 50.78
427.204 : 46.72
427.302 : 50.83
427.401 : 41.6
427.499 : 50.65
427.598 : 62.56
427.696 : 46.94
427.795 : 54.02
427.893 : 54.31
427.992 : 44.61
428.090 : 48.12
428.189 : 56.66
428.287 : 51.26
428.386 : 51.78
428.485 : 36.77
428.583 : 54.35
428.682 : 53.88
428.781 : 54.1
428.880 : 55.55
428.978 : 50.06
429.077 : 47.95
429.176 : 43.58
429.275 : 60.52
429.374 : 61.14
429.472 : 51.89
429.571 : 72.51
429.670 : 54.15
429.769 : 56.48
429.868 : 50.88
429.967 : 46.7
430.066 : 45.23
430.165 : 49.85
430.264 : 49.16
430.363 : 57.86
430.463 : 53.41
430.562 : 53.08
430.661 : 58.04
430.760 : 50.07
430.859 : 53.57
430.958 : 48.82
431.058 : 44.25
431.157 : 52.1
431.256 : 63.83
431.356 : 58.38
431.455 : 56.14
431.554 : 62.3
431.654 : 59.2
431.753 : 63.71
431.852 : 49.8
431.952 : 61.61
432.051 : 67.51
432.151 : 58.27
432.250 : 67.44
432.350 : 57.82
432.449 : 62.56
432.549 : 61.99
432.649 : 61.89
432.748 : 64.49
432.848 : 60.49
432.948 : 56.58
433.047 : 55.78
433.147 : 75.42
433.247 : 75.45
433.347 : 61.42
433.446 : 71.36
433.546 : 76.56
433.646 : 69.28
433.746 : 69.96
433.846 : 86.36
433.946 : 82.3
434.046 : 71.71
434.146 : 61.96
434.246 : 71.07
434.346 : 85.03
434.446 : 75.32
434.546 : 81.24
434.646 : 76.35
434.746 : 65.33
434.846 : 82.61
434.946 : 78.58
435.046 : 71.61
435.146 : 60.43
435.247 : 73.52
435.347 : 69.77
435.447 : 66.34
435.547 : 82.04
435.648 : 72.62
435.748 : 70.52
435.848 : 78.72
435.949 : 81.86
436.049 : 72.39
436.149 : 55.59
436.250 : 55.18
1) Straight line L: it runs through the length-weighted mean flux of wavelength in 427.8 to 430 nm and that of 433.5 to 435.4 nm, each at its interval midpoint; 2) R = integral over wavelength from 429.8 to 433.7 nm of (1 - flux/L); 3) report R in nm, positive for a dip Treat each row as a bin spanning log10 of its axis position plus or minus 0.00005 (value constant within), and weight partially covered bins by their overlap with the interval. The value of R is 0.31 nm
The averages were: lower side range 52.7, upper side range 74.1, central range 58.8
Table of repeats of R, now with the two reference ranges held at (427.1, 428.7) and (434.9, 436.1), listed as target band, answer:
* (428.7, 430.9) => 0.10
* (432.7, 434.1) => -0.06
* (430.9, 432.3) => 0.08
